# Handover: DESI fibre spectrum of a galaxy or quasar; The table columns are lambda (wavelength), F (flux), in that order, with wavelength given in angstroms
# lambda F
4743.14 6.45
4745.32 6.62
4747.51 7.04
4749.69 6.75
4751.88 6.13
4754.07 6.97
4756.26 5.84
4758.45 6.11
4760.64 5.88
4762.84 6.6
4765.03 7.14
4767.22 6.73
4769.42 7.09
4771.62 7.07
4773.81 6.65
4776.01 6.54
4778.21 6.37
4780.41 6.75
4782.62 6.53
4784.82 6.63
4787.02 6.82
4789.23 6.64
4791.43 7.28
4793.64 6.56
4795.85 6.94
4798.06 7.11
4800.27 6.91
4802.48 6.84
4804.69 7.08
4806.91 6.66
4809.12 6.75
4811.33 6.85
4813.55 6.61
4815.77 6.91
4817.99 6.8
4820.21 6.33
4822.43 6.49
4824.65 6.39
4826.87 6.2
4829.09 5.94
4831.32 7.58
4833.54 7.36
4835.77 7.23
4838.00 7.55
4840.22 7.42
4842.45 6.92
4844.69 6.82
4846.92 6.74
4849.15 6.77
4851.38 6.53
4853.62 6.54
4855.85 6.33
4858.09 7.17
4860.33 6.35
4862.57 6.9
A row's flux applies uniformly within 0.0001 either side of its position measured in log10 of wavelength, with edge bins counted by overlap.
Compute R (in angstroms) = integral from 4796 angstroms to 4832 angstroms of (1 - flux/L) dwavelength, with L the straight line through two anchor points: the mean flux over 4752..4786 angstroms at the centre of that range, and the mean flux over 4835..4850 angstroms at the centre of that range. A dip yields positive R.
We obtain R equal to 0.9 angstroms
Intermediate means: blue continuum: 6.58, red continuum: 7.07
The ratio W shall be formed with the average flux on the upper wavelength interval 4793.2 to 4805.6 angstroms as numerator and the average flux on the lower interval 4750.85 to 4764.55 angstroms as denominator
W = 1.10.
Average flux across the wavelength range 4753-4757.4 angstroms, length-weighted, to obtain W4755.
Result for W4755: 6.4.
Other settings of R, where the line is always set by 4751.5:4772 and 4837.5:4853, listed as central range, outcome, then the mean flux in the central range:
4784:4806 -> -0.6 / 6.88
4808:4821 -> 0.1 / 6.72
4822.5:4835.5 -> 0.3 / 6.71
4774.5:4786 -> 0.1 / 6.57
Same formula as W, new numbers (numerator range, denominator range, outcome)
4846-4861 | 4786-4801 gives 0.96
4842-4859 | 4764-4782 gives 0.99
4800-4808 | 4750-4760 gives 1.09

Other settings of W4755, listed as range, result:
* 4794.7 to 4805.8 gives 6.97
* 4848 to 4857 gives 6.55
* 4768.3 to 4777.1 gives 6.84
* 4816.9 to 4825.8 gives 6.5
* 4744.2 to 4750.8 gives 6.81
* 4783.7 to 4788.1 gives 6.73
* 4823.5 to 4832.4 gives 6.52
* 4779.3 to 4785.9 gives 6.63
